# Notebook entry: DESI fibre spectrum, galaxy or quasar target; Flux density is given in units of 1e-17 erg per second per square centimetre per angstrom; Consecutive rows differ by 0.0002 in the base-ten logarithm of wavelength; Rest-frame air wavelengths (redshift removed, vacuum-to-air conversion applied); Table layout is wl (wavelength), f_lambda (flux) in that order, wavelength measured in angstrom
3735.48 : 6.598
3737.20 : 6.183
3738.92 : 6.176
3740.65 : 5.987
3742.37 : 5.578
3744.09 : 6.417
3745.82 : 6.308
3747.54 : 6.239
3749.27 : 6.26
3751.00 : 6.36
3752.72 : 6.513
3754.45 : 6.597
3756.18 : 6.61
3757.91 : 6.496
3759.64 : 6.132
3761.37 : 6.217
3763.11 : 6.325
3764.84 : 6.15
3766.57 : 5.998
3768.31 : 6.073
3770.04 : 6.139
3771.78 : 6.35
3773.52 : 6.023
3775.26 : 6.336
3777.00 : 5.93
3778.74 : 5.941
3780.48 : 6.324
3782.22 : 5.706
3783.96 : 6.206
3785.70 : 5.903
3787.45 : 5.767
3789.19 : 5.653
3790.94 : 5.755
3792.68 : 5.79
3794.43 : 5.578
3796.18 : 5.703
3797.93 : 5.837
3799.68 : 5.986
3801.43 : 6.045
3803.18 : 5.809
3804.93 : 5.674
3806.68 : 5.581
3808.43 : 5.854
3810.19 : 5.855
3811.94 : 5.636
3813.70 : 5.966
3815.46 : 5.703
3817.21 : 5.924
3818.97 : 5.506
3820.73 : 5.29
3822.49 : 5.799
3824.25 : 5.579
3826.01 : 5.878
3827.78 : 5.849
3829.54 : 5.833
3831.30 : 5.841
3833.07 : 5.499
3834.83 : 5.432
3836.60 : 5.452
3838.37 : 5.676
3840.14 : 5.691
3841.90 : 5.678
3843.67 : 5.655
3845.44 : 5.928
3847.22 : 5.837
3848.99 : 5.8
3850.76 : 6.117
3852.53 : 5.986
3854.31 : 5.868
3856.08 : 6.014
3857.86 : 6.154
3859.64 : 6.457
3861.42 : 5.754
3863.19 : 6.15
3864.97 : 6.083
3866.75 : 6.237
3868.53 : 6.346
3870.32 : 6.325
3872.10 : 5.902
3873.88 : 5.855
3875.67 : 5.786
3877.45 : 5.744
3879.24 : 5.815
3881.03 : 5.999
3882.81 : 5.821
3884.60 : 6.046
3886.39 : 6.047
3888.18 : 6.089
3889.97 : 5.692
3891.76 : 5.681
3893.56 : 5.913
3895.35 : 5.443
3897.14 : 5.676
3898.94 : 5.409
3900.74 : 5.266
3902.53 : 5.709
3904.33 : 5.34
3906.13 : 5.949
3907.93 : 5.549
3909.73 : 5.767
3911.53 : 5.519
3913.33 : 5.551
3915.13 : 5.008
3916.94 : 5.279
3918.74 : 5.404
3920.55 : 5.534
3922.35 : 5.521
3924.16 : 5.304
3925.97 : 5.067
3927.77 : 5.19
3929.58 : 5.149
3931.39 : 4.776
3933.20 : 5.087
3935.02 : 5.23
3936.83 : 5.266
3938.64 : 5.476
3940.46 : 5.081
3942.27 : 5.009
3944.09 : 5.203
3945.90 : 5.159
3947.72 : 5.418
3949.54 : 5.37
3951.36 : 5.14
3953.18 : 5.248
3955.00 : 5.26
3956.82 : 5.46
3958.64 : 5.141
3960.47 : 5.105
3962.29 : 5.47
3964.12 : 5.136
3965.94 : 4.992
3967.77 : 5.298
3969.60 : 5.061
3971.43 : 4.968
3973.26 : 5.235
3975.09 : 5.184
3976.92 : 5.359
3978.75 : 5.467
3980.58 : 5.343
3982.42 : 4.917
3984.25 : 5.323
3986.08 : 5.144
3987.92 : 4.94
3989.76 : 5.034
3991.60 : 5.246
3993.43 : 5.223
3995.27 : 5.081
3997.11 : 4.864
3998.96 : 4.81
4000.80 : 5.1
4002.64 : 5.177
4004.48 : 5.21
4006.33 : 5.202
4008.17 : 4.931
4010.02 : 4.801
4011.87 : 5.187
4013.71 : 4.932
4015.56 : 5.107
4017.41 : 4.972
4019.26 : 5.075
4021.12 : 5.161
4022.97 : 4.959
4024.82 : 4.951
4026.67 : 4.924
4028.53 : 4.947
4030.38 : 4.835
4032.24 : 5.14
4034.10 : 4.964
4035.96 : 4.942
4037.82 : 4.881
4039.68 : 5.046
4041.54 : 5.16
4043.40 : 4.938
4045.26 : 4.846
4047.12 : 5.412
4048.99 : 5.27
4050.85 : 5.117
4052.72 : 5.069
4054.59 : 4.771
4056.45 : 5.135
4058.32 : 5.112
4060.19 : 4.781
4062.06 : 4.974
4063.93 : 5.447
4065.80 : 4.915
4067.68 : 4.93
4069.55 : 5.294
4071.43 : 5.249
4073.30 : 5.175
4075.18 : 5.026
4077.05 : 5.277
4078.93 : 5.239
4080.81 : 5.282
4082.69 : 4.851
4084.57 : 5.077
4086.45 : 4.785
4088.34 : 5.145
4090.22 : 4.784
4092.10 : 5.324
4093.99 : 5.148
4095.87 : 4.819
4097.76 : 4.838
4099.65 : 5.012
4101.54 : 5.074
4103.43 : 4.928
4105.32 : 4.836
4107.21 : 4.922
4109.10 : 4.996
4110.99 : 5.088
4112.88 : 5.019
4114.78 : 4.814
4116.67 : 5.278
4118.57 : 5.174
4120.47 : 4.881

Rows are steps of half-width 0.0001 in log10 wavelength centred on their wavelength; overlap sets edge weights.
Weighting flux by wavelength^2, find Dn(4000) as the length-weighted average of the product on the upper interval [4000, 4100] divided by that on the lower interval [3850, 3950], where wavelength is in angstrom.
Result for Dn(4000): 0.97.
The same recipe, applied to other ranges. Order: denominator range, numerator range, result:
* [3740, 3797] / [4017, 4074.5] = 0.95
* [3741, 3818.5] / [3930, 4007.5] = 0.95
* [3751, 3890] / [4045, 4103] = 0.97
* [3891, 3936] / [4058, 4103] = 1.02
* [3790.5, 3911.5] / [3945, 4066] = 0.95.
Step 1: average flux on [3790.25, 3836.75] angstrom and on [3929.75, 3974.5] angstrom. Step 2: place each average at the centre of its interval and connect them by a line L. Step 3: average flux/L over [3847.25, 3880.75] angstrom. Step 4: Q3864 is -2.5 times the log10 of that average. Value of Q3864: -0.09 mag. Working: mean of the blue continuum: 5.73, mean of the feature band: 6.02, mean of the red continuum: 5.19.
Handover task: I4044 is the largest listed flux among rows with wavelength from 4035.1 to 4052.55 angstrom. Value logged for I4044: 5.412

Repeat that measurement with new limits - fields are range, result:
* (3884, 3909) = 6.089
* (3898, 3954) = 5.949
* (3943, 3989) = 5.47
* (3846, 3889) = 6.457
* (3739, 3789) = 6.61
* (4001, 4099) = 5.447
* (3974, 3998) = 5.467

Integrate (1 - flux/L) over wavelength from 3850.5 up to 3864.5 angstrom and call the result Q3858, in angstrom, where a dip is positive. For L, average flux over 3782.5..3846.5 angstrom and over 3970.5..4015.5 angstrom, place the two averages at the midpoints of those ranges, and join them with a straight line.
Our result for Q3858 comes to -1.2 angstrom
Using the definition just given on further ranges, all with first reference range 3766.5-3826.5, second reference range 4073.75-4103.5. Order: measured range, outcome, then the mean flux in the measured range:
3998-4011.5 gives 0.6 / 5.04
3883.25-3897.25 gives -0.6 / 5.83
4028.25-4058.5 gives 0.8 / 5.03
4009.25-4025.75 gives 0.7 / 5.02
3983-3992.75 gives 0.4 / 5.14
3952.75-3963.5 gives 0.3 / 5.28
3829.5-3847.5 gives 0.2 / 5.67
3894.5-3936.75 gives 1.1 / 5.38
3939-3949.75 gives 0.5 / 5.21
